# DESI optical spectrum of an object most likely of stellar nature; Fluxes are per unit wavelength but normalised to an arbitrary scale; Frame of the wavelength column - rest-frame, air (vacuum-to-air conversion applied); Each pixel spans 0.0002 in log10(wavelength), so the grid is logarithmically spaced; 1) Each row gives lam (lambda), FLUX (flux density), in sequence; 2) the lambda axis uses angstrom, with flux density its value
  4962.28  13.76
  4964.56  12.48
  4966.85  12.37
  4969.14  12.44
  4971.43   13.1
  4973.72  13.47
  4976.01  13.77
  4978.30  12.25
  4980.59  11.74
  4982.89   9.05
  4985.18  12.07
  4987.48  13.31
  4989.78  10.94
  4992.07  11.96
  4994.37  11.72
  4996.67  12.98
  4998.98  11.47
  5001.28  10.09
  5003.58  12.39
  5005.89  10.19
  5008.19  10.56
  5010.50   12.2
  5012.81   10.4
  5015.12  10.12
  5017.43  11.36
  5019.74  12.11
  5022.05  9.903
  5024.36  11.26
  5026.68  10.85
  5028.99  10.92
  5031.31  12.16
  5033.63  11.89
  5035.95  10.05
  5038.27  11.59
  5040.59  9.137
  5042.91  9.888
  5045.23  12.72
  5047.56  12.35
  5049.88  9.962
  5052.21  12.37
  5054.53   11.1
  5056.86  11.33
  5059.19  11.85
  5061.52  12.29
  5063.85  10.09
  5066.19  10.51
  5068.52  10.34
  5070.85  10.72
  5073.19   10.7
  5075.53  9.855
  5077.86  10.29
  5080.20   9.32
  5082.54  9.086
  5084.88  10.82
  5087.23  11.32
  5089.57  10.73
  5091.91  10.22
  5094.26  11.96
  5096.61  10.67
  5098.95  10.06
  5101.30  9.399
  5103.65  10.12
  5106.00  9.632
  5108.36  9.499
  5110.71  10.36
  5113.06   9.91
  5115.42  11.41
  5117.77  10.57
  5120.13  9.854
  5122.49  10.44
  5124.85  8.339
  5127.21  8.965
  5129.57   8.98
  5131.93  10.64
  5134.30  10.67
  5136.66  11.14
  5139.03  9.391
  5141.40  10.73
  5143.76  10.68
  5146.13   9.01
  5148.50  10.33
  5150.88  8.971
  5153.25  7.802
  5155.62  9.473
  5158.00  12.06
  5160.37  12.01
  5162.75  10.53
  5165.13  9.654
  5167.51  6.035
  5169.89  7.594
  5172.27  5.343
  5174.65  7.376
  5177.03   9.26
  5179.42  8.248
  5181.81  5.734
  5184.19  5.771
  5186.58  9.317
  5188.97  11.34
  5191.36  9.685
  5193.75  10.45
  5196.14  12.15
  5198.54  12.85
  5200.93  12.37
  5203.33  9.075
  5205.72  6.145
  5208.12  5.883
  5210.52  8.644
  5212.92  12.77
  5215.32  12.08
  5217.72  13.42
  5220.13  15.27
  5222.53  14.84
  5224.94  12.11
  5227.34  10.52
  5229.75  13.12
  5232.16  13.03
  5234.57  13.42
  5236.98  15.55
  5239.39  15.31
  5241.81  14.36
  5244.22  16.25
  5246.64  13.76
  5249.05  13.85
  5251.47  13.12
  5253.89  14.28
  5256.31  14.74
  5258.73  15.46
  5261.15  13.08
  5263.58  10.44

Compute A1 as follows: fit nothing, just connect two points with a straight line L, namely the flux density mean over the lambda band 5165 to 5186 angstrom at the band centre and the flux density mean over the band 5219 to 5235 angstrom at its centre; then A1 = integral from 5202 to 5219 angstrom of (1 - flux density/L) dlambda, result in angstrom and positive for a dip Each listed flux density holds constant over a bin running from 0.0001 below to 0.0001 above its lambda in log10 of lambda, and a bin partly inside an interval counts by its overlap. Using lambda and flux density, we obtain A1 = 2.37 angstrom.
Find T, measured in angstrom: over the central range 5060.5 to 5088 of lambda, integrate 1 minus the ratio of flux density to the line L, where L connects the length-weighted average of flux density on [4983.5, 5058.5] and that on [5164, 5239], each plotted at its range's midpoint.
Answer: 1.5 angstrom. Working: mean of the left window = 11.3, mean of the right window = 10.4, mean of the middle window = 10.4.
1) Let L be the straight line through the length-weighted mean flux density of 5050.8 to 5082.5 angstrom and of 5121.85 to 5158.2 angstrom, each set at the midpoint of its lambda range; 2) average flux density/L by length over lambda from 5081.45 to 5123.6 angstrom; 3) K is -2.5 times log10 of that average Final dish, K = -0.01 mag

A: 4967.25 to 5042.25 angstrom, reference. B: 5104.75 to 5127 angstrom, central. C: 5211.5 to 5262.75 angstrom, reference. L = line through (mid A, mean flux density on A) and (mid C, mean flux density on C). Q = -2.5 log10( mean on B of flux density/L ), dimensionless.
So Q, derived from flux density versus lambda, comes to 0.25 mag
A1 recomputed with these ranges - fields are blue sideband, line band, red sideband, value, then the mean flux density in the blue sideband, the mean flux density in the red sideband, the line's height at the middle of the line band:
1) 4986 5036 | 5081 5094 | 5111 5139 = 0.0 angstrom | 11.3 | 10.1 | 10.5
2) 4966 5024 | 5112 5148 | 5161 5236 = 2.1 angstrom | 11.7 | 10.2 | 10.7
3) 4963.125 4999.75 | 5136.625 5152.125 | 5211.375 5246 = 3.8 angstrom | 12.2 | 13.7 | 13.2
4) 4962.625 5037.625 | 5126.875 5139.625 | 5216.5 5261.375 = 2.8 angstrom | 11.6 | 14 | 12.9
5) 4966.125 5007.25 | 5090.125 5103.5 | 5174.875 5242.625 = 1.3 angstrom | 11.9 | 11.1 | 11.5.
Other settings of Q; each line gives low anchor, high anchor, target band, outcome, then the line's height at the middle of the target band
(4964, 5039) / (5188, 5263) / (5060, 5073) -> 0.10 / 11.9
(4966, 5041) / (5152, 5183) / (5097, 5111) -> -0.02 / 9.7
